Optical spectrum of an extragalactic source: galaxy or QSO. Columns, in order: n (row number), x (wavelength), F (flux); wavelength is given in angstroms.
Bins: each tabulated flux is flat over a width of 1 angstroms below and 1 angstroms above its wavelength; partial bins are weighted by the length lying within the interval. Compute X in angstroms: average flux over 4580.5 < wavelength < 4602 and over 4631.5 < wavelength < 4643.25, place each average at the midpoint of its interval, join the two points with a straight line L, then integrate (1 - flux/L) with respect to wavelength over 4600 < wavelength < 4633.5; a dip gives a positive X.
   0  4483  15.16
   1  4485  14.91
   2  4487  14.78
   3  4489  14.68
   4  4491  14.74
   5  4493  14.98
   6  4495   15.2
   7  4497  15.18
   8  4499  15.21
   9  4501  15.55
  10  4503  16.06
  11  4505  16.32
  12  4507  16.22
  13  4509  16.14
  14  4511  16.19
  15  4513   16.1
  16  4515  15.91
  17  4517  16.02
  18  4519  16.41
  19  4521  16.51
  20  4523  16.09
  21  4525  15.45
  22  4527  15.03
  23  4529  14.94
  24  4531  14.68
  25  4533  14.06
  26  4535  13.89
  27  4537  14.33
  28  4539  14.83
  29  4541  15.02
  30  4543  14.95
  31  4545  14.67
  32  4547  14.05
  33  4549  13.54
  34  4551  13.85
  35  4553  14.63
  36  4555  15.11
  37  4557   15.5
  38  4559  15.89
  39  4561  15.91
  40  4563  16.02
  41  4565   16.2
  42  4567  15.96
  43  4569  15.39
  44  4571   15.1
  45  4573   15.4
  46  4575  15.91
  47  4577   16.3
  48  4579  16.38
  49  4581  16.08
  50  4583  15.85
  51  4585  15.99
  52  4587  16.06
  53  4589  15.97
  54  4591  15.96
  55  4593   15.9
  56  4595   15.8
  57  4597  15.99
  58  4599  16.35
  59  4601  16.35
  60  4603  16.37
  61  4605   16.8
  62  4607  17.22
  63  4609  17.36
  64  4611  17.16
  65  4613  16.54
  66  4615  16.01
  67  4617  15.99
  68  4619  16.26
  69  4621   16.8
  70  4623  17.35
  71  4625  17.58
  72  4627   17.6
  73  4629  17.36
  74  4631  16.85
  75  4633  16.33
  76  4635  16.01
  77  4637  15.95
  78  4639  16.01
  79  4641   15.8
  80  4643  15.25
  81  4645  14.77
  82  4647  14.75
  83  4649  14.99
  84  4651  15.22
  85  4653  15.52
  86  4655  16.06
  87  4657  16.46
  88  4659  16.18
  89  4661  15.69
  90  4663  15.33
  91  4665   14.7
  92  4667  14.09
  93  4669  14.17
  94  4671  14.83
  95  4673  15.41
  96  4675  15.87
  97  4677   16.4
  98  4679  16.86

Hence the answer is -1.7 angstroms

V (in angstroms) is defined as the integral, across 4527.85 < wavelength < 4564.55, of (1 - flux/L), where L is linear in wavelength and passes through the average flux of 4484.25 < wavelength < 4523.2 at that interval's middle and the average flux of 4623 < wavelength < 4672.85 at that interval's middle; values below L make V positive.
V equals 2.09 angstroms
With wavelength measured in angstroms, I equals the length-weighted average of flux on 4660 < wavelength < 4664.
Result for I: 15.5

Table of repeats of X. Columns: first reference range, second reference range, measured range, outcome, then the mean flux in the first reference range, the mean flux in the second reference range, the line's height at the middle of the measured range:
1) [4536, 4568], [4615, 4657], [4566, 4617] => -2.0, 15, 16.1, 15.5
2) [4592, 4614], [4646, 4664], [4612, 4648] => -0.6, 16.5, 15.6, 16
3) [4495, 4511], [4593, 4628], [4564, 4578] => 0.5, 15.8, 16.7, 16.3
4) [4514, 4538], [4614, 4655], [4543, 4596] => 0.4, 15.3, 16.1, 15.6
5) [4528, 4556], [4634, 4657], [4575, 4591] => -1.3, 14.5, 15.5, 14.9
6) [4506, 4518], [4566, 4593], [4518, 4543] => 1.5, 16.1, 15.9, 16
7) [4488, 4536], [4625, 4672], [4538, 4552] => 1.0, 15.5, 15.7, 15.5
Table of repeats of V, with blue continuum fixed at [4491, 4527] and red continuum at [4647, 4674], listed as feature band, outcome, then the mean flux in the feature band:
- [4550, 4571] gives 0.3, 15.4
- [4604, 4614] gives -1.0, 17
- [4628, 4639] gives -0.8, 16.5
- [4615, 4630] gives -1.5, 16.9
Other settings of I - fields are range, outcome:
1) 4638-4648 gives 15.3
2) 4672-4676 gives 15.6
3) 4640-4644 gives 15.5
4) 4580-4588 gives 16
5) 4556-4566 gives 15.9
